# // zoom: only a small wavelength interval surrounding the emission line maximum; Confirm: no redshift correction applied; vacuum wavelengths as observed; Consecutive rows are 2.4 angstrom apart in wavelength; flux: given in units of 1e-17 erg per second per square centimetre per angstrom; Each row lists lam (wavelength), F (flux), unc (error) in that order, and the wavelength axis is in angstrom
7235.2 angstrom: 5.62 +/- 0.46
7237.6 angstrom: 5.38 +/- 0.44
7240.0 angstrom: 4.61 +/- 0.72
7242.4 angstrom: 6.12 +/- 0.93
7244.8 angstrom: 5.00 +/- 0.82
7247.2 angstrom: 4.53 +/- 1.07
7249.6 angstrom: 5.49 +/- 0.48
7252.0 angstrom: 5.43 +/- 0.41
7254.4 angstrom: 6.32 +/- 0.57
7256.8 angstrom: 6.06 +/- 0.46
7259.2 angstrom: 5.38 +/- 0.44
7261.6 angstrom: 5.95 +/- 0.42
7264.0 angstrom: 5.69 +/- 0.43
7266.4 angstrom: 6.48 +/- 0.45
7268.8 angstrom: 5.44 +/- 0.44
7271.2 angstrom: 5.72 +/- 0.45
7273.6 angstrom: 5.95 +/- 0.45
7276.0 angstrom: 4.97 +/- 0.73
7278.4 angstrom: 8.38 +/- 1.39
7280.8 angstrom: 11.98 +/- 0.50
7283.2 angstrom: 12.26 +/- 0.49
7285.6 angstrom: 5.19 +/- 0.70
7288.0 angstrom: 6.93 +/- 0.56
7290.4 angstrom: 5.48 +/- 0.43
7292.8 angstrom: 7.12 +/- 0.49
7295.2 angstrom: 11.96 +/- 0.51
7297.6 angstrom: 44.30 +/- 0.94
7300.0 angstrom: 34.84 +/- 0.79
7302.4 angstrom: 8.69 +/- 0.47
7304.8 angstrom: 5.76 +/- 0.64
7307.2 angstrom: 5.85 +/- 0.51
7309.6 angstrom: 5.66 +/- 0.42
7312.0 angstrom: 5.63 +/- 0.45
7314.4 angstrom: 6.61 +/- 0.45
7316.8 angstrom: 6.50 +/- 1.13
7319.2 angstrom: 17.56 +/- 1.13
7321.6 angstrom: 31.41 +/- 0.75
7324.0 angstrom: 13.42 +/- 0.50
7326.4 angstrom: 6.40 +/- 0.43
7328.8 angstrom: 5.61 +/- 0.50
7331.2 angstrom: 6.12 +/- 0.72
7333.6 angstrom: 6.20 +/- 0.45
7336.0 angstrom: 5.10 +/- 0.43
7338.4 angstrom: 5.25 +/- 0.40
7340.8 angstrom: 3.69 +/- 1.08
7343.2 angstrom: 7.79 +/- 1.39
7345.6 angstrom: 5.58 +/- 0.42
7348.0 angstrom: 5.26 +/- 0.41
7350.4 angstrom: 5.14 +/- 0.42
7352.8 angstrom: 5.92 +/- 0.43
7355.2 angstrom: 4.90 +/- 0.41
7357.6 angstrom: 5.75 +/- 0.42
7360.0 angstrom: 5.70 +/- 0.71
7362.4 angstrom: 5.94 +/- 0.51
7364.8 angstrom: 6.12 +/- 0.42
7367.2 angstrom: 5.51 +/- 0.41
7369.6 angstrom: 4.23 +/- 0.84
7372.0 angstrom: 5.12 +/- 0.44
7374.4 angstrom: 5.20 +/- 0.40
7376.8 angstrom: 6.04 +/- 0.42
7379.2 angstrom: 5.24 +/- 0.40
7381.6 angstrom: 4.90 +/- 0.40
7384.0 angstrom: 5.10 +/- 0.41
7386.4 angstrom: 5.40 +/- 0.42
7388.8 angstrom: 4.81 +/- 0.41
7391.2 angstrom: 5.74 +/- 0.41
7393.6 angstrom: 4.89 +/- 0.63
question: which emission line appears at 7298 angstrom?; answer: H-alpha 6563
